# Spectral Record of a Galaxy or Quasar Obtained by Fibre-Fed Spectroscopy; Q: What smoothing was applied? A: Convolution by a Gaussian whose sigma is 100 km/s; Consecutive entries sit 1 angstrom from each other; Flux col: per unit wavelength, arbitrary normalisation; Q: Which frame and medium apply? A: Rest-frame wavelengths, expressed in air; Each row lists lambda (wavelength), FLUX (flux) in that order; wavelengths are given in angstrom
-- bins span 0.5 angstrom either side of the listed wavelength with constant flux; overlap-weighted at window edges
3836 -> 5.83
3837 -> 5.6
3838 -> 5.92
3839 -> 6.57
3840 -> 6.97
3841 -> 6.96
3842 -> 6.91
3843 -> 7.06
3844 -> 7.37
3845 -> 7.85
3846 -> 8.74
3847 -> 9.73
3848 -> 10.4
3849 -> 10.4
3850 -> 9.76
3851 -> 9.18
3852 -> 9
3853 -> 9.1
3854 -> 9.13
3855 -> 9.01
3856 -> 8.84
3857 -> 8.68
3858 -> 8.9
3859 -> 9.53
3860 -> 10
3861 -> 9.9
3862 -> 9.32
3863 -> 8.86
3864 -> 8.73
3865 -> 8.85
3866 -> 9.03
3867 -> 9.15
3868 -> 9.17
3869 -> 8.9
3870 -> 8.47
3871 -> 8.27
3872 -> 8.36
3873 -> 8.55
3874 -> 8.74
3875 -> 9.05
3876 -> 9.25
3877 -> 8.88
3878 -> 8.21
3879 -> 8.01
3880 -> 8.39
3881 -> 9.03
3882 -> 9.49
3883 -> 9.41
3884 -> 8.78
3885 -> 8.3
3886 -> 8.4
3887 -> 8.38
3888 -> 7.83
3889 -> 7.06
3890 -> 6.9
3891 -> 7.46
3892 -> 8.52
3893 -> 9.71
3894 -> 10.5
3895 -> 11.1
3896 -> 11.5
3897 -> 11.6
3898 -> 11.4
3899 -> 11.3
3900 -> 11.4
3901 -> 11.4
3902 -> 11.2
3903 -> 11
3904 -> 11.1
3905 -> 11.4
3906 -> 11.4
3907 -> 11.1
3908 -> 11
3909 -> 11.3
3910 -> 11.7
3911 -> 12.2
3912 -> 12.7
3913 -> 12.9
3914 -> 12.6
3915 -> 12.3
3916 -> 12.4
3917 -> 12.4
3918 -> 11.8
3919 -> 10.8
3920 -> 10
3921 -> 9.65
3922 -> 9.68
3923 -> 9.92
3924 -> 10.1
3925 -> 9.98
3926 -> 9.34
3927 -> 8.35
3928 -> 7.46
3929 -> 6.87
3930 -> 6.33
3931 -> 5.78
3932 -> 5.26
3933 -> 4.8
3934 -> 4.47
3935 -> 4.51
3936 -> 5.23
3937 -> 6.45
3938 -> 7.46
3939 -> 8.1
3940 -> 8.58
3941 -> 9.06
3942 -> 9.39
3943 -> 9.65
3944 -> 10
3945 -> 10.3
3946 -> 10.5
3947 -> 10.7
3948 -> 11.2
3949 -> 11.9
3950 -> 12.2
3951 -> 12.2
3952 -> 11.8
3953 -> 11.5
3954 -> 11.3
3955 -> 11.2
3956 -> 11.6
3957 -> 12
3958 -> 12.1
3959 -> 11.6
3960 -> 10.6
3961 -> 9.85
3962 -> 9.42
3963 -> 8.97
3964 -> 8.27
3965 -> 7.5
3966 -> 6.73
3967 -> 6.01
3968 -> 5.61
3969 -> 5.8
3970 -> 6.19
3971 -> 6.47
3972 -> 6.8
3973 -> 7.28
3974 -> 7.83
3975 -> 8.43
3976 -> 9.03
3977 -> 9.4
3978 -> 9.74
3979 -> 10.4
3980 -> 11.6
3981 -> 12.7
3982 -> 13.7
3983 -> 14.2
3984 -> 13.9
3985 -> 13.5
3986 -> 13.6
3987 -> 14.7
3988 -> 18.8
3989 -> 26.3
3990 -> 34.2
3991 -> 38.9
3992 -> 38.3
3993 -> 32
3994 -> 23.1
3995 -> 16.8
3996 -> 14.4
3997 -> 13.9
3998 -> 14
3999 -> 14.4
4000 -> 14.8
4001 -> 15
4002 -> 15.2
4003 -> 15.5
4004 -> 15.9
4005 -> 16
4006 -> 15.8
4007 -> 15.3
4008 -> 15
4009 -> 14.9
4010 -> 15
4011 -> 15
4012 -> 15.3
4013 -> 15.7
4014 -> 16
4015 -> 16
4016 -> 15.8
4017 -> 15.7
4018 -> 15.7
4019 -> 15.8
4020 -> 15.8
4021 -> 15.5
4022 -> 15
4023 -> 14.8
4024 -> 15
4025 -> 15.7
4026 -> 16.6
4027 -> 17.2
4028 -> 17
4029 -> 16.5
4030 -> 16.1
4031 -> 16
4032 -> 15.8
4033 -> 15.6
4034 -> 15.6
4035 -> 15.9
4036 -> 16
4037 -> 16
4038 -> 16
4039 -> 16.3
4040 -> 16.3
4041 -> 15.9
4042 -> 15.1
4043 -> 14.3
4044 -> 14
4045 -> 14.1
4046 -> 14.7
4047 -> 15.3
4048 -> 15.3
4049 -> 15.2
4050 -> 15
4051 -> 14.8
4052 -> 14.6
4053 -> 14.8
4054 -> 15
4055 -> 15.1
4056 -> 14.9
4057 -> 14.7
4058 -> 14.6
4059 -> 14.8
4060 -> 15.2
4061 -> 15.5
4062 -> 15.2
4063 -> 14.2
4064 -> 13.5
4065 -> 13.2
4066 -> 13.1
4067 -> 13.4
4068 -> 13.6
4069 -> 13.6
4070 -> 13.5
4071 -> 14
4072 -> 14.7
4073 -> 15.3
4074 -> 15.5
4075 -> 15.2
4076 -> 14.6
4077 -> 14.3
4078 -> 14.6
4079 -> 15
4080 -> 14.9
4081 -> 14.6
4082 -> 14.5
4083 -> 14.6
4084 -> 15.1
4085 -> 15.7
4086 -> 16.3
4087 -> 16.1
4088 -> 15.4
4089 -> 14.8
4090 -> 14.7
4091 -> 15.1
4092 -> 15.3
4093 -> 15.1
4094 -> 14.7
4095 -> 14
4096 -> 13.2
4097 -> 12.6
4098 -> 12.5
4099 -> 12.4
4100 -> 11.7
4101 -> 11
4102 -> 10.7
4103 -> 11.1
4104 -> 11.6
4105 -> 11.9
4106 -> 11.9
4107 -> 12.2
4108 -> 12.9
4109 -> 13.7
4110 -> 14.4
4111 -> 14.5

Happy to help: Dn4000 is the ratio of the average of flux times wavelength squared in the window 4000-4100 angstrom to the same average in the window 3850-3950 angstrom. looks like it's 1.7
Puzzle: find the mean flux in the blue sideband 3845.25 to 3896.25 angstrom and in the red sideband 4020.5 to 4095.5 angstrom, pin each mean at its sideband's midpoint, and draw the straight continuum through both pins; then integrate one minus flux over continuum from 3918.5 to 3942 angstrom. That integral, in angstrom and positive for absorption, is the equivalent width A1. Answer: 6.68 angstrom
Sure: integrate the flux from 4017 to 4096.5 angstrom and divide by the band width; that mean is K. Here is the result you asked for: 15.1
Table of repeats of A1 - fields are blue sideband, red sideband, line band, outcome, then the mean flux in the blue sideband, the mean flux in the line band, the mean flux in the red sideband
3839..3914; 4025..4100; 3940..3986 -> 7.5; 9.44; 10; 14.9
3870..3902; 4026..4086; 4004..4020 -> -2.4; 9.22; 15.6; 15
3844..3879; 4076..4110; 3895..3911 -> -2.4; 9.02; 11.3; 13.8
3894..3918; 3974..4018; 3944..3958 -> 2.7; 11.6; 11.4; 16.6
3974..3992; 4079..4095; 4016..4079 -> 2.0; 16.5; 15.1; 15.1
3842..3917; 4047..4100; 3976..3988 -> -0.4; 9.66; 12.6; 14.5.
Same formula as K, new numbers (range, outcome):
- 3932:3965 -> 9.49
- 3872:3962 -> 9.75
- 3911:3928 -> 10.9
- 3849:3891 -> 8.8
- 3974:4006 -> 17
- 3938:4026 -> 13.6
